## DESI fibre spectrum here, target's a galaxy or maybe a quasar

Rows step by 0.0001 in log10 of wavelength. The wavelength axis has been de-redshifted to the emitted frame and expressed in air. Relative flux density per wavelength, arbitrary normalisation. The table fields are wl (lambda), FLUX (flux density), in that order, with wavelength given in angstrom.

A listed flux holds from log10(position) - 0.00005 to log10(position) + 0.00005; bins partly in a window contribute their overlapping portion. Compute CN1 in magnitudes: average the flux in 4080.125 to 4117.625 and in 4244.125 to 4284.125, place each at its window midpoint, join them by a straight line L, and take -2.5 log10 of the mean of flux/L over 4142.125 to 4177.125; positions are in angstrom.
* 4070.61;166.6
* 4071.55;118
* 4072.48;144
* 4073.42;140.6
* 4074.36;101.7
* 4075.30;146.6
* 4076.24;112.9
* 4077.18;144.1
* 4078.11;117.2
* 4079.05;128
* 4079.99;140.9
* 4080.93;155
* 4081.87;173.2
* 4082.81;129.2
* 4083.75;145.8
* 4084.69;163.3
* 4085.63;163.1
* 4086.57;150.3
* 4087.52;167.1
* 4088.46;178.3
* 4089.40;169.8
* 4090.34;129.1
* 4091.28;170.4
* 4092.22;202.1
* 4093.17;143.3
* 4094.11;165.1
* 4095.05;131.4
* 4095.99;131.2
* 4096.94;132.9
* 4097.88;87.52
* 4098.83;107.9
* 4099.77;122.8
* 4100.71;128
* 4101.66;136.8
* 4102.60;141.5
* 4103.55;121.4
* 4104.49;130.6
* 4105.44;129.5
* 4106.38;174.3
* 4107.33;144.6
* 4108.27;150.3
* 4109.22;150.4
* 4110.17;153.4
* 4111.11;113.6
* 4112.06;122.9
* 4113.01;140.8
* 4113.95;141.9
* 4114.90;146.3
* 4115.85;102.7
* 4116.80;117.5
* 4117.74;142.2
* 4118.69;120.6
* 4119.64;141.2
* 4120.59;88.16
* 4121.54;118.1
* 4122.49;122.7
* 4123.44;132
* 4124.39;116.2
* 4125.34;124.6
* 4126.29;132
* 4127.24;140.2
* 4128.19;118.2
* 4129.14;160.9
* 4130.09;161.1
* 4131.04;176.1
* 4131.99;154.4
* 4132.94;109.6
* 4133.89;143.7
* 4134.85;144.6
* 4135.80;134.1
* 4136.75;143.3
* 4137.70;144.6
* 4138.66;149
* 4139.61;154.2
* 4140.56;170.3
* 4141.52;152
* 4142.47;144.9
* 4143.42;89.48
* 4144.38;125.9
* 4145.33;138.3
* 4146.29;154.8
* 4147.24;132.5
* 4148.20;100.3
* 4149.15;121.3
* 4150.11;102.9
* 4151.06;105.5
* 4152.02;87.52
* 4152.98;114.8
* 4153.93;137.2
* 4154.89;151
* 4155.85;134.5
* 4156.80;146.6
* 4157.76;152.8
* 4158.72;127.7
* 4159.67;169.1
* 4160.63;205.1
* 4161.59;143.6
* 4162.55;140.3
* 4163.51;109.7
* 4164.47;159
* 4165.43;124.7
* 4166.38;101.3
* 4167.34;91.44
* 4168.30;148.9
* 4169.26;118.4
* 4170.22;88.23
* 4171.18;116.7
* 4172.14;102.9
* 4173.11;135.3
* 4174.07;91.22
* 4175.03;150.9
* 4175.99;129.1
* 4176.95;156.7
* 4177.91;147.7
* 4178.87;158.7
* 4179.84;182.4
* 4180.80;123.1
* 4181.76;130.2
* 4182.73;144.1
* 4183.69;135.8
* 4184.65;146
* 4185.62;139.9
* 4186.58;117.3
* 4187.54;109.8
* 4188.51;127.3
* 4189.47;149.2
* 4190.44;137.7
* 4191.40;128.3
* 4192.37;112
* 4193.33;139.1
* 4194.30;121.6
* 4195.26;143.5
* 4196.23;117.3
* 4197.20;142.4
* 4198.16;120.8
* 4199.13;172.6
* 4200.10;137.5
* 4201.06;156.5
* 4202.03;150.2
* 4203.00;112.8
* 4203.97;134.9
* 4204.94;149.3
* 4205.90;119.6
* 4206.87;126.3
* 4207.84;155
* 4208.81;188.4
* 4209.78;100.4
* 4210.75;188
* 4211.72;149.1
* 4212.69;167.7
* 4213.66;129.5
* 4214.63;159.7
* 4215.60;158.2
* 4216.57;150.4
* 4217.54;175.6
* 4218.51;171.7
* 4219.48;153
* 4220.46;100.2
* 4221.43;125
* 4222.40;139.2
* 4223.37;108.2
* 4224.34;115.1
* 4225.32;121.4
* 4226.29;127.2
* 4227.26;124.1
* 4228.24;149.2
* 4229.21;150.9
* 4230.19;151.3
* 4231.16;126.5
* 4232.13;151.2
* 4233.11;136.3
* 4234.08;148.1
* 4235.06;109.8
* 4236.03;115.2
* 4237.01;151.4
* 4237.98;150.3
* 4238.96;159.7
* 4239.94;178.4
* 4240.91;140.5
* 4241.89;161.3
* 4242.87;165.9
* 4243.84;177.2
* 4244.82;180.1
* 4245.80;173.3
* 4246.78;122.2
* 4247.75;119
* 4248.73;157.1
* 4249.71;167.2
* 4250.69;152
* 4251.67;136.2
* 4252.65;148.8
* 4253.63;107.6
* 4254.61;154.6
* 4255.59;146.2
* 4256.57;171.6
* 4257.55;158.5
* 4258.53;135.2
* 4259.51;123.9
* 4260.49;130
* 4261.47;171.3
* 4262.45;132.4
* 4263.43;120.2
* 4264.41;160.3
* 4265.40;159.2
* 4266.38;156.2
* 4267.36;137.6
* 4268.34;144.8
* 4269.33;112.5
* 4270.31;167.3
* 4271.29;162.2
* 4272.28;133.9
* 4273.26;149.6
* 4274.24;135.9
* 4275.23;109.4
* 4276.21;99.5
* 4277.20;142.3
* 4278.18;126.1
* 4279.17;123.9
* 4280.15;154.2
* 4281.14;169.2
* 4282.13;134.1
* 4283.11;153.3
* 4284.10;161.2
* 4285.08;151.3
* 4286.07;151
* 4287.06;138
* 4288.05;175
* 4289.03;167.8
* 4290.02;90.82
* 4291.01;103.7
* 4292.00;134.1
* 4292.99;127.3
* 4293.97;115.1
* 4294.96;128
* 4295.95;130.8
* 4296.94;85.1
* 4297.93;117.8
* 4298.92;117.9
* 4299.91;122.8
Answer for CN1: 0.12 mag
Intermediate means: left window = 143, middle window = 128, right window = 144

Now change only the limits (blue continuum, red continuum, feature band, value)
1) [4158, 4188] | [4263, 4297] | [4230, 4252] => -0.10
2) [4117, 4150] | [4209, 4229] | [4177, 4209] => 0.01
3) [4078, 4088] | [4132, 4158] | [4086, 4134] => 0.03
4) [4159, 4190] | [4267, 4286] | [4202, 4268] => -0.05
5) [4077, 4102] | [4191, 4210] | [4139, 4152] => 0.10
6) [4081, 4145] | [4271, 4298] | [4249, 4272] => -0.08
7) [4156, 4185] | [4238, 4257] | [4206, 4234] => 0.03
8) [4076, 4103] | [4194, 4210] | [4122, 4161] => 0.04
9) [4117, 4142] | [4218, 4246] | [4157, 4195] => 0.05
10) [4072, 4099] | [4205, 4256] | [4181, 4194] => 0.10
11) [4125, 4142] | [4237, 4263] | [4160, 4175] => 0.16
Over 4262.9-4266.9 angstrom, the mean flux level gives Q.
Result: 149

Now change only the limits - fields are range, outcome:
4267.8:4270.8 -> 141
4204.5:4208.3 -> 138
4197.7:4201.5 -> 147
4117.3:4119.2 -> 131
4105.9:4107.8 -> 160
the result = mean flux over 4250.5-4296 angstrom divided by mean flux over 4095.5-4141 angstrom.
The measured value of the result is 1.0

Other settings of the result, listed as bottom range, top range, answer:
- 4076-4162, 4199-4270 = 1.05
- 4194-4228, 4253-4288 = 1.02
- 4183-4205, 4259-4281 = 1.03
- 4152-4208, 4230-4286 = 1.08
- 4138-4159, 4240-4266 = 1.14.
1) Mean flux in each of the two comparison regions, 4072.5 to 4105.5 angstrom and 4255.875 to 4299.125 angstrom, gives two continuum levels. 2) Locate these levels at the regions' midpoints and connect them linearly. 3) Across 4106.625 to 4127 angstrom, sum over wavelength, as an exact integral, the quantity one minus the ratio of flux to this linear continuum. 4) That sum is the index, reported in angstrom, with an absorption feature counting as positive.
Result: 1.5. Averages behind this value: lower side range 141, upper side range 138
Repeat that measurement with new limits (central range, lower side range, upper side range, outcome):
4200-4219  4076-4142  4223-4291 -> -0.9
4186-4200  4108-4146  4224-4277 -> 0.8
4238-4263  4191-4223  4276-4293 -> -1.7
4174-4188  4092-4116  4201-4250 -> 0.3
